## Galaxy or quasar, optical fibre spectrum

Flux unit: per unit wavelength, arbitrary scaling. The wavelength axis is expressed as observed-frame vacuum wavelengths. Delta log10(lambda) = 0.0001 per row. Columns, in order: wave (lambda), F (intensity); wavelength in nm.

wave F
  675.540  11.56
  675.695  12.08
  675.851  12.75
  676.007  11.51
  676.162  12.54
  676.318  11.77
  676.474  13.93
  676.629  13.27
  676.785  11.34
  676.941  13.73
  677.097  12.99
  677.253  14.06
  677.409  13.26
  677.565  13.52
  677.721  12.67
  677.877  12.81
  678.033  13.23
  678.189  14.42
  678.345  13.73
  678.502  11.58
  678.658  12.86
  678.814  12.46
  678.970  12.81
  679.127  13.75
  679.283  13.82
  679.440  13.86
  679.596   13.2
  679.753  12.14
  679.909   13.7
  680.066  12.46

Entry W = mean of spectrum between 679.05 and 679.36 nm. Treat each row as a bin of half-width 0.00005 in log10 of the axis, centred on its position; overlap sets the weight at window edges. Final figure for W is 13.8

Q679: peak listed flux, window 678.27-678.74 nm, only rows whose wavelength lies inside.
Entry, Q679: 13.73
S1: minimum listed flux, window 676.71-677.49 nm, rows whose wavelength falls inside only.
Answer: 11.34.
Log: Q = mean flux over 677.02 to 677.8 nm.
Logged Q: 13.3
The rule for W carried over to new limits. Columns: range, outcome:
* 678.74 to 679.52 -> 13.3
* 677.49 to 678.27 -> 13.3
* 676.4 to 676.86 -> 12.9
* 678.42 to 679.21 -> 12.7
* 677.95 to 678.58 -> 13.2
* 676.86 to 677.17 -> 13.3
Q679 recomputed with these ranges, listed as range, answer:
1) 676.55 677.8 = 14.06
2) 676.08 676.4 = 12.54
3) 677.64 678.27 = 14.42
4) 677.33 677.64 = 13.52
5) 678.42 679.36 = 13.82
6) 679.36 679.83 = 13.86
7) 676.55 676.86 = 13.27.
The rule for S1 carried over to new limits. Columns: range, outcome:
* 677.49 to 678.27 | 12.67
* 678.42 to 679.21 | 11.58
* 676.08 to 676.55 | 11.77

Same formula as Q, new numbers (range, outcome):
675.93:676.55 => 12.4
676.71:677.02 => 12.5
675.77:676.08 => 12.1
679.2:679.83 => 13.3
